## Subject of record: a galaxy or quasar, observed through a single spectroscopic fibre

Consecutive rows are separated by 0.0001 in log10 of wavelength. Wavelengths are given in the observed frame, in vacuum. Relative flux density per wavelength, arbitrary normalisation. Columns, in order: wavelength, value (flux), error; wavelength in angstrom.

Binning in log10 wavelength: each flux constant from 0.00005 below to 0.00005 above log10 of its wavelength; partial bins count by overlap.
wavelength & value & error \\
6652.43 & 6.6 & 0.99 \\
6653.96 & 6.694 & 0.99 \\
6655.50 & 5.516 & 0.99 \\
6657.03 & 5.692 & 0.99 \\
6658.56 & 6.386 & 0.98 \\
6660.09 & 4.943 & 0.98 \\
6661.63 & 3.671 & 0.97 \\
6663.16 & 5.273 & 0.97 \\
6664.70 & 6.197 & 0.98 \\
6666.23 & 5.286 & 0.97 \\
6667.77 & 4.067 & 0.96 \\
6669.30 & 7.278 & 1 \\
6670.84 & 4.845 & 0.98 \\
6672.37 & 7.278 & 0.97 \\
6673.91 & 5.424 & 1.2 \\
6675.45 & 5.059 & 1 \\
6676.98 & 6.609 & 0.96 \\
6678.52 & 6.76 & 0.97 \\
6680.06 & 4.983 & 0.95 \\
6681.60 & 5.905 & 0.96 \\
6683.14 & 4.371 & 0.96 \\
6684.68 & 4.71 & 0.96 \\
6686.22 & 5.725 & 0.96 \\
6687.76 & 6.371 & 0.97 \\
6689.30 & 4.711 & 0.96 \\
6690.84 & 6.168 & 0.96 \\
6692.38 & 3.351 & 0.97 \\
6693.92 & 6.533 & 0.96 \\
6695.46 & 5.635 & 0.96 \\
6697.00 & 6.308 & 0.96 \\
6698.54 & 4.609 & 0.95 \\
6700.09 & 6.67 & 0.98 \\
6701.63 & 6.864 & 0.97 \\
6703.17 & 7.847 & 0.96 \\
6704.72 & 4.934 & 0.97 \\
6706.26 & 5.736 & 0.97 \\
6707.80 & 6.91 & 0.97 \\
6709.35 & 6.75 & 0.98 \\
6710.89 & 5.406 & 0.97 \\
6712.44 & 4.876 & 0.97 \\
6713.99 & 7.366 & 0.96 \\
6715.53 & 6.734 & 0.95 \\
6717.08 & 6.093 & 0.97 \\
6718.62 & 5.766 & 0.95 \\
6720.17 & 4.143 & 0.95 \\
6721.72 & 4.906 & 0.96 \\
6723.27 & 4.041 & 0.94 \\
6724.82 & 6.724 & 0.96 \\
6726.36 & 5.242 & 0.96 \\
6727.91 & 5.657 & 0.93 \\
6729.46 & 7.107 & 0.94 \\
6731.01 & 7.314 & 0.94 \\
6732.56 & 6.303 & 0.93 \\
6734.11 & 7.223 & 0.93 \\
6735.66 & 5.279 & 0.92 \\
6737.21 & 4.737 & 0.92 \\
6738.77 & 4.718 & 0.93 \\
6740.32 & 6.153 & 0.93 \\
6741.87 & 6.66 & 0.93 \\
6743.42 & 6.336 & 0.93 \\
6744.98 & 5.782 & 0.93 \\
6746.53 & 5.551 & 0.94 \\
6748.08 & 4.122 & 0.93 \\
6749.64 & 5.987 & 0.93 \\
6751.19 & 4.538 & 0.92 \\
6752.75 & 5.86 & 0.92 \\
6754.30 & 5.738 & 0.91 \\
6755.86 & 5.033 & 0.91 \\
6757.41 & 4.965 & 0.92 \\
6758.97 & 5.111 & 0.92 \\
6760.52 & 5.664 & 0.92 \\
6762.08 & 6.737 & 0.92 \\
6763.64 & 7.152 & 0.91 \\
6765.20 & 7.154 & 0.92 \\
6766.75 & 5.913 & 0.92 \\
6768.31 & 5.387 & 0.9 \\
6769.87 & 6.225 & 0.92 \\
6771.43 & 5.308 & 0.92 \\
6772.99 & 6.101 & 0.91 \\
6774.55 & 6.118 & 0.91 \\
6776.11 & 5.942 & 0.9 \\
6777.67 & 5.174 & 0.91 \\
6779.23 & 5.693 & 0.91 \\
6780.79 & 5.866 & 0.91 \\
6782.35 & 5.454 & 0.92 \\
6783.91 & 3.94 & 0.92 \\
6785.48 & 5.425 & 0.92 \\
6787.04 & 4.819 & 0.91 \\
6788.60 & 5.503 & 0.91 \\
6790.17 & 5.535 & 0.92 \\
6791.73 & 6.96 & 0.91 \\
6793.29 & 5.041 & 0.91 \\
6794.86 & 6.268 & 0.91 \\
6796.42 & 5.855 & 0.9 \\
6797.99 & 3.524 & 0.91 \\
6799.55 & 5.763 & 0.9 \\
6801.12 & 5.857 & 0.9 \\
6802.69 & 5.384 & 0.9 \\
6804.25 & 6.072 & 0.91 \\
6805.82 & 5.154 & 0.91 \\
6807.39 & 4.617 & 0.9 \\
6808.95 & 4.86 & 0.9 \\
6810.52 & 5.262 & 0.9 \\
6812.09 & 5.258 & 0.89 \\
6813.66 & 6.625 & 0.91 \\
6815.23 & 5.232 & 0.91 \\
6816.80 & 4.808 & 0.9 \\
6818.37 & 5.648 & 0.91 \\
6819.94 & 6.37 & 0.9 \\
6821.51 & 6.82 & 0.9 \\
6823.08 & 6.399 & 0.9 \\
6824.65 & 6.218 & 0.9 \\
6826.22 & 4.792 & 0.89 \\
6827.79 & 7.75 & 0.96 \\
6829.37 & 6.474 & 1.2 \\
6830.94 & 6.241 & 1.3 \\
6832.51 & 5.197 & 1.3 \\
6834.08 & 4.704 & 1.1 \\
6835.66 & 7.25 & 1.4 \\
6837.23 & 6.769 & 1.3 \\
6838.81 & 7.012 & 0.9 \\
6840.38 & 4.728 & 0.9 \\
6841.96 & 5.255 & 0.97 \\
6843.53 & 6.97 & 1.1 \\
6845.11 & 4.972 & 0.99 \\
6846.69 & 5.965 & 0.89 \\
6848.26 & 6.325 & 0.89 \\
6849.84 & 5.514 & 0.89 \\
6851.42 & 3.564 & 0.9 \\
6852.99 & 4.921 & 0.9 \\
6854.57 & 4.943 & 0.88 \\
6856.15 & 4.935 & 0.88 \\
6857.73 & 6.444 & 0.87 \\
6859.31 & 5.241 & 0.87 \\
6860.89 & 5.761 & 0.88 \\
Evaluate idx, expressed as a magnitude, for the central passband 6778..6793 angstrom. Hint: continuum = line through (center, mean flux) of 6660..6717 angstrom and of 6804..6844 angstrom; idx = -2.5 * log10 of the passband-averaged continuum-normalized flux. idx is 0.07 mag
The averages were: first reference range 5.75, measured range 5.45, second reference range 5.85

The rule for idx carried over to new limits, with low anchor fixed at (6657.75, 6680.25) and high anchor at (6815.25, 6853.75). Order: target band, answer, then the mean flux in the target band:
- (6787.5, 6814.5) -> 0.060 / 5.49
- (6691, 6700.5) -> 0.028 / 5.52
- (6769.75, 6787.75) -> 0.056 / 5.48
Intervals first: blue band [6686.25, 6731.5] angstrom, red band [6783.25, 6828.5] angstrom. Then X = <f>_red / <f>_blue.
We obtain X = 0.95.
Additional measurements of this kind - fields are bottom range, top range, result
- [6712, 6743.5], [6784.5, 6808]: 0.93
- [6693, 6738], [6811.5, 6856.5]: 0.97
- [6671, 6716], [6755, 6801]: 0.96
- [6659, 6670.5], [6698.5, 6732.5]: 1.14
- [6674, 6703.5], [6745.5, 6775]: 1.00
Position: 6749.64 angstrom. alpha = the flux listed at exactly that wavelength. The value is 5.987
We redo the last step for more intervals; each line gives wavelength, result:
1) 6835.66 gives 7.25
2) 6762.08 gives 6.737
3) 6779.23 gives 5.693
